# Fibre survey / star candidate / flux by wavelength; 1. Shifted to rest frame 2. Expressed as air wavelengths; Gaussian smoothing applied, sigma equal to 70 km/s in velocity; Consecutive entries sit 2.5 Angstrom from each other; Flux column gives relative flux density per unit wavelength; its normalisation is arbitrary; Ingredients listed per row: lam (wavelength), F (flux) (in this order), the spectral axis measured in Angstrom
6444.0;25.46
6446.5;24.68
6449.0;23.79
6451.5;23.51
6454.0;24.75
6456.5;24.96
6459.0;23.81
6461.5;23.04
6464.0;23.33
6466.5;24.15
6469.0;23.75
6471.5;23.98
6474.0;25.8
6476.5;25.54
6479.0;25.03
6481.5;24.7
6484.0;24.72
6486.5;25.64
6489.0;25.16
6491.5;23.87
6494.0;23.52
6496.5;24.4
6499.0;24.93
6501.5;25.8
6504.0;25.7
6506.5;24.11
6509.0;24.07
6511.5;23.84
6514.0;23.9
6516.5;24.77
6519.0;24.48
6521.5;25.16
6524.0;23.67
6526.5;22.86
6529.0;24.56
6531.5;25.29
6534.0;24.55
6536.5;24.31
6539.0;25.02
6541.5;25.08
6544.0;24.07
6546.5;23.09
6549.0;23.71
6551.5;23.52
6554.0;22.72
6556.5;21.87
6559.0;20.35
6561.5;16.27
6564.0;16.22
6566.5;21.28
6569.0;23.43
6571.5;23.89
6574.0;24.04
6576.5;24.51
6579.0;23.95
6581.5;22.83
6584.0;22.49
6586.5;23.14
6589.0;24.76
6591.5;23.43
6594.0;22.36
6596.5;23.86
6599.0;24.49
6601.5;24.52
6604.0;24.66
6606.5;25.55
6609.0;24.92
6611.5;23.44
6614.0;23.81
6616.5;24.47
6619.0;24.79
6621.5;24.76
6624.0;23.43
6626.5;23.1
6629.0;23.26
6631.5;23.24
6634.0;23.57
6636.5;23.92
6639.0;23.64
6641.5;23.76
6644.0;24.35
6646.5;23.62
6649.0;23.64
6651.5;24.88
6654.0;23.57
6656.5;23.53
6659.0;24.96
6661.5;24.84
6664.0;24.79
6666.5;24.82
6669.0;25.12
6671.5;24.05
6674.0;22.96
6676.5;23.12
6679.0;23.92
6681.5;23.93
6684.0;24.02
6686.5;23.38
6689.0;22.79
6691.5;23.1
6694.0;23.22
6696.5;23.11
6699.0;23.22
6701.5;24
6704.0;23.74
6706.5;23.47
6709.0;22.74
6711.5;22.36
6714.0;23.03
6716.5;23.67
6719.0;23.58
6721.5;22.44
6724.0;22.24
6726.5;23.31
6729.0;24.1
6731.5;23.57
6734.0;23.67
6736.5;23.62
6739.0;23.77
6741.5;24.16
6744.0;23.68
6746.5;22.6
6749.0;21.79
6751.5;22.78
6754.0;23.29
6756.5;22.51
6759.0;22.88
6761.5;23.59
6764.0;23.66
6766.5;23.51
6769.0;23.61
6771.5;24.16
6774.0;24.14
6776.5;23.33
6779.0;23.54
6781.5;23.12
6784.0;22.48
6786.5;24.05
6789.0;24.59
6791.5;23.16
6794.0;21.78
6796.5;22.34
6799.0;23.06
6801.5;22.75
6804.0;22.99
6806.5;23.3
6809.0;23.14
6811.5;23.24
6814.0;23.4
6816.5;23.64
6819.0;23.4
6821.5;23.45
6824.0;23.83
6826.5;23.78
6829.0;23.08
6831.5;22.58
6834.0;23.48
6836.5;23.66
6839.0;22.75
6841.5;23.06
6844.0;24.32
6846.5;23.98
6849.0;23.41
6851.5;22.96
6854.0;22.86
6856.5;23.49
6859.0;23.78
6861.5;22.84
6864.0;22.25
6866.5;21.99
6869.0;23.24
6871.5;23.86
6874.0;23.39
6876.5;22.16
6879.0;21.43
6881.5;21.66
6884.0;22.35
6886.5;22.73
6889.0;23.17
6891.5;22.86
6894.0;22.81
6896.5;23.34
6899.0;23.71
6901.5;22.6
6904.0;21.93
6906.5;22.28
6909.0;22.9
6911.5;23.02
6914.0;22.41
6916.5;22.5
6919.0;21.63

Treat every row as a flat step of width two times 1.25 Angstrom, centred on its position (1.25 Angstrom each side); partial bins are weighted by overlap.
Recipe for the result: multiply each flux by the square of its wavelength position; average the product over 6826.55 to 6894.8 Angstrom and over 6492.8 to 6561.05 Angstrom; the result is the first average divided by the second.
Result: 1.1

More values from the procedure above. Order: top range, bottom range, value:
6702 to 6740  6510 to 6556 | 1.02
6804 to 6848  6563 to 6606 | 1.08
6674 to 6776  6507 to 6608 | 1.05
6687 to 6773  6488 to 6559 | 1.03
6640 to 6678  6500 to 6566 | 1.07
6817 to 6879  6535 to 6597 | 1.11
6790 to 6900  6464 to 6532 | 1.04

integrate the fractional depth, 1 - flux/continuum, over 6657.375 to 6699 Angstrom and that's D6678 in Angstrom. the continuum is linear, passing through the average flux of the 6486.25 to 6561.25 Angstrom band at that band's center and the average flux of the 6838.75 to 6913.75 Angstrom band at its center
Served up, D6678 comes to -0.6 Angstrom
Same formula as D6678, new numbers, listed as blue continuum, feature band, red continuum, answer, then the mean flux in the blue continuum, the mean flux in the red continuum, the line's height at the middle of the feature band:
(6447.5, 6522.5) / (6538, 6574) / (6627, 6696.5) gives 2.96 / 24.5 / 23.8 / 24.2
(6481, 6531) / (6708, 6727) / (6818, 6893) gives 0.58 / 24.5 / 23.1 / 23.6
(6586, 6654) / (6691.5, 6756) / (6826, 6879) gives 1.01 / 24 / 23.1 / 23.6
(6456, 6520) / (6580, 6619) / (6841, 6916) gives 0.15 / 24.5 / 22.9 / 24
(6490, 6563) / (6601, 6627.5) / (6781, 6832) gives -0.83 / 23.8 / 23.2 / 23.6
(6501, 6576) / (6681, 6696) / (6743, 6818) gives -0.06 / 23.4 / 23.2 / 23.3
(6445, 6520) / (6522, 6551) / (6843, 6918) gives 0.04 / 24.5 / 22.9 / 24.2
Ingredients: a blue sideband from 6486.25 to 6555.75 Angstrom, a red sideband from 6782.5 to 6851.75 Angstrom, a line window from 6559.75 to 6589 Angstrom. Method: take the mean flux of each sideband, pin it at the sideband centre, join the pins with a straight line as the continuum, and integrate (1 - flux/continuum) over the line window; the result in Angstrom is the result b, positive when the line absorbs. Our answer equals 2.5 Angstrom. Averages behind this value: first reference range 24.3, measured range 22.1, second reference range 23.3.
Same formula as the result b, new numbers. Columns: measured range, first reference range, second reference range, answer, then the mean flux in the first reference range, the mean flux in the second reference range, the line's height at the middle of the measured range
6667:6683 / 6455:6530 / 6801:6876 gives -0.05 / 24.4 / 23.3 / 23.8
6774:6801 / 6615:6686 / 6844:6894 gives 0.15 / 24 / 22.9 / 23.3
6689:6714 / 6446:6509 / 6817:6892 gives 0.49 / 24.5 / 23.1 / 23.6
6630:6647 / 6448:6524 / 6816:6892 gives 0.11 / 24.5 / 23.1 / 23.9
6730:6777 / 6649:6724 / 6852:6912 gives -0.09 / 23.6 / 22.8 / 23.3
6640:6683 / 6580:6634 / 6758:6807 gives -0.75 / 23.9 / 23.3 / 23.7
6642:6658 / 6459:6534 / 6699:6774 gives -0.15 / 24.5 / 23.3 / 23.7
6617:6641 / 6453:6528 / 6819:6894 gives 0.15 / 24.4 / 23.1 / 23.9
